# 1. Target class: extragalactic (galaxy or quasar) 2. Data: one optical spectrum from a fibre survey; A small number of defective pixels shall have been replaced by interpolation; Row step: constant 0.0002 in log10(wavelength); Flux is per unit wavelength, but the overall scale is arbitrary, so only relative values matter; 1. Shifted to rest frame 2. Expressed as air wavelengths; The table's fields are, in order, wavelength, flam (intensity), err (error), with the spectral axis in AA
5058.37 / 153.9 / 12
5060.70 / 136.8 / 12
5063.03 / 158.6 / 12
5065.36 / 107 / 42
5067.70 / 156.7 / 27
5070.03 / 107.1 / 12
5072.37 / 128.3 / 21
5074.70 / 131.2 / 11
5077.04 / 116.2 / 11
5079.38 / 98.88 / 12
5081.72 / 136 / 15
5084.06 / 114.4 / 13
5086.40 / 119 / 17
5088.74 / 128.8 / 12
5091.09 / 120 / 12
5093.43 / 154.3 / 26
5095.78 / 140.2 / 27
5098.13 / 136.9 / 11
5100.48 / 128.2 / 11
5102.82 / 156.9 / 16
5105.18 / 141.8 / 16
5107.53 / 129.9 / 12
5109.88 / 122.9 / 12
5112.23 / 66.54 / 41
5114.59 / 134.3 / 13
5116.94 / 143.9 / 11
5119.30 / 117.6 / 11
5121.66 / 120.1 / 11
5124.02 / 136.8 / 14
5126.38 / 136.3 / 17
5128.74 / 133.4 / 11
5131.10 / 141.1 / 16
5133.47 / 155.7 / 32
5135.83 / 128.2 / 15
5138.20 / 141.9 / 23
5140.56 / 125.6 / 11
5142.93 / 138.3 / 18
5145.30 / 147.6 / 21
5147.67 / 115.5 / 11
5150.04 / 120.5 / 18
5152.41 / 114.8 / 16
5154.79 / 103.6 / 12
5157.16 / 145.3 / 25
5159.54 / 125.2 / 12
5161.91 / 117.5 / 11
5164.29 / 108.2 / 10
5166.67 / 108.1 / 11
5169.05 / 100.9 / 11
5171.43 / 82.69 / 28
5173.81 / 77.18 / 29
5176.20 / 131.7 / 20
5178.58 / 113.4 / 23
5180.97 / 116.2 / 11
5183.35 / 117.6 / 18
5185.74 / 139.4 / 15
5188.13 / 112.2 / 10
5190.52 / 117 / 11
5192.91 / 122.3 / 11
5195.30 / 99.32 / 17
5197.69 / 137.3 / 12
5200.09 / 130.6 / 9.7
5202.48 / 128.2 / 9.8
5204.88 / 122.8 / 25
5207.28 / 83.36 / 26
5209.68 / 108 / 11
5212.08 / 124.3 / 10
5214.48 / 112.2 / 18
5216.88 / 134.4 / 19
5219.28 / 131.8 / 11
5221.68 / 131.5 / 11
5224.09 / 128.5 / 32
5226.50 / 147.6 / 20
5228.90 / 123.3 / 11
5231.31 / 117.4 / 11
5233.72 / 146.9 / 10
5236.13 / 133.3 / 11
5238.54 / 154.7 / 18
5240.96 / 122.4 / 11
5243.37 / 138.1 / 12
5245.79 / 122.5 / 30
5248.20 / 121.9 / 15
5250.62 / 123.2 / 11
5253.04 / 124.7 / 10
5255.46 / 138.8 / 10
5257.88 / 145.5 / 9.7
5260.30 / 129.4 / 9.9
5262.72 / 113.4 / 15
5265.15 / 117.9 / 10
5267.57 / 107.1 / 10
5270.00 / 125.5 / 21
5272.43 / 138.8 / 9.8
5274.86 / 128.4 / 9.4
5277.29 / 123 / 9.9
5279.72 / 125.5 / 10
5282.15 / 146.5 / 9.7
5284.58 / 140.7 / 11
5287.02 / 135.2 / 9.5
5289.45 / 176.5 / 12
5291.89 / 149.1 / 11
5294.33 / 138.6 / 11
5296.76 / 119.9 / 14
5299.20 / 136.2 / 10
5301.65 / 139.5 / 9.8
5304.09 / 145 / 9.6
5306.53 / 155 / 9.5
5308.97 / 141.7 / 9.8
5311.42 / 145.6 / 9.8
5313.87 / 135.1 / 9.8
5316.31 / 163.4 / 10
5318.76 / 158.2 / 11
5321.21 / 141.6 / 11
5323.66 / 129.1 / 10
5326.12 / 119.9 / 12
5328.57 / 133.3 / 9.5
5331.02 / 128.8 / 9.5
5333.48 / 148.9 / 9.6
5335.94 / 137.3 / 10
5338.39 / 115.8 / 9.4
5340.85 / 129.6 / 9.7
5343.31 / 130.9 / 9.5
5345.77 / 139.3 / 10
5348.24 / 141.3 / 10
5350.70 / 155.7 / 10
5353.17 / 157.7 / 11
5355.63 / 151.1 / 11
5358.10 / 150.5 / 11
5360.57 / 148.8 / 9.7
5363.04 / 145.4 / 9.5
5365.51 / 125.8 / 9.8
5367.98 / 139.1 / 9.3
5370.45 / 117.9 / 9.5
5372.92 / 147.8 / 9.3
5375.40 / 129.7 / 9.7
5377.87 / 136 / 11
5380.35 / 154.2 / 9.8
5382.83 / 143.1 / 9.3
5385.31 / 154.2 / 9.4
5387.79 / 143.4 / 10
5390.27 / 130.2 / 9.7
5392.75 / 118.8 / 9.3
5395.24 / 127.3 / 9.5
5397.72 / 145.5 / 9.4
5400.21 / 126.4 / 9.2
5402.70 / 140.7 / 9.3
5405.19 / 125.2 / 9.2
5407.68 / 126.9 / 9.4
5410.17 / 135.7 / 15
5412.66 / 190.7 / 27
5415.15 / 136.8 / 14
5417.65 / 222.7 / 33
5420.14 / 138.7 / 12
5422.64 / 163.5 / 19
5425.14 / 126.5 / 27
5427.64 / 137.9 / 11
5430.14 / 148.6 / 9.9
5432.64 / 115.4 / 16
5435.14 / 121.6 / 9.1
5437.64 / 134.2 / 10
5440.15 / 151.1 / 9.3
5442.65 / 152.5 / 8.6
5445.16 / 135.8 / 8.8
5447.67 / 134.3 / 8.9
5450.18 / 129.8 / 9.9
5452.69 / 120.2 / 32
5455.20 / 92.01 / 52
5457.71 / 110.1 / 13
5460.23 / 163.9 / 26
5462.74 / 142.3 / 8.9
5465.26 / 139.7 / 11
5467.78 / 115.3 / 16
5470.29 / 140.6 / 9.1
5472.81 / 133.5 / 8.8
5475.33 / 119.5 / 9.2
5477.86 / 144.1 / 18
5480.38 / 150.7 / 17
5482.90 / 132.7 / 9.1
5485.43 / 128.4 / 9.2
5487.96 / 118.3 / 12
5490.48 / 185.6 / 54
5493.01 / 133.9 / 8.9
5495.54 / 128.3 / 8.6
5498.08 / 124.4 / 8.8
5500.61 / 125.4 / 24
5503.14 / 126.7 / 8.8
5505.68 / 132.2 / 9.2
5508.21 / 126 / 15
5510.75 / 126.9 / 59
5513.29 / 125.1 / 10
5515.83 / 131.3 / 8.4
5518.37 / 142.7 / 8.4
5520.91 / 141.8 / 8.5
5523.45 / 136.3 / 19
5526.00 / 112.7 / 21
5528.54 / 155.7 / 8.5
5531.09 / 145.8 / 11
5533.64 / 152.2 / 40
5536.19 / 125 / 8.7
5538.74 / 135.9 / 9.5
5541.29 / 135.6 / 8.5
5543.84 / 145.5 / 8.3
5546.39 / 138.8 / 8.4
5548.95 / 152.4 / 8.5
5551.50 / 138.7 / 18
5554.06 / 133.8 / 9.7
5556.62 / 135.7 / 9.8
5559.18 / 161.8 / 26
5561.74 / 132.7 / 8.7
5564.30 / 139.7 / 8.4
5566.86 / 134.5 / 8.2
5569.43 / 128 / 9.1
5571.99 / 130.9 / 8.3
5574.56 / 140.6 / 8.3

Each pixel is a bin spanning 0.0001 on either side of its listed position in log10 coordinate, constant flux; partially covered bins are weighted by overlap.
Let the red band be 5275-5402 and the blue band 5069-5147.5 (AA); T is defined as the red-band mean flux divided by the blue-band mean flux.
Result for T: 1.08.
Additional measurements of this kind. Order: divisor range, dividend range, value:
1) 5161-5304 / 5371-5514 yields 1.09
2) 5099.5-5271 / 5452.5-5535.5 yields 1.07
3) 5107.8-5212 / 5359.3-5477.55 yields 1.14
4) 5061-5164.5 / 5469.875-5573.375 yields 1.06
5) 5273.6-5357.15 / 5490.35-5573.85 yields 0.97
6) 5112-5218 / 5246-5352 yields 1.12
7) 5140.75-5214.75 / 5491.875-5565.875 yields 1.16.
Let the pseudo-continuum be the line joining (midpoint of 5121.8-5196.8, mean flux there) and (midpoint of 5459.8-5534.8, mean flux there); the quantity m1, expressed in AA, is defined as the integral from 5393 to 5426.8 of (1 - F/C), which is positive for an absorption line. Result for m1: -3.48 AA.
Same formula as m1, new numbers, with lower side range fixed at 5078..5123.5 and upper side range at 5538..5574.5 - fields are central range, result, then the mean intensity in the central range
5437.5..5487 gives 1.1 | 133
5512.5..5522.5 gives 0.2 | 136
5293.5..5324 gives -2.4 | 143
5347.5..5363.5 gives -2.0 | 151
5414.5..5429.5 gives -2.1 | 155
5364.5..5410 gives -0.2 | 135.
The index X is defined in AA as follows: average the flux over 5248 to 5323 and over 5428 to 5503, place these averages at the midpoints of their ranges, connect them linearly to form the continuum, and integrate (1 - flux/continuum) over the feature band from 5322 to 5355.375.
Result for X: -0.2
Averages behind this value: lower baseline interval 137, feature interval 136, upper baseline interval 133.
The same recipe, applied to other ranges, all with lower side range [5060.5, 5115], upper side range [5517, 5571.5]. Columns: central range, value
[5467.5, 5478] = 0.52 AA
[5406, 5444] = -2.90 AA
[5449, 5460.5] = 1.45 AA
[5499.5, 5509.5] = 0.77 AA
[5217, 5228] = -0.29 AA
